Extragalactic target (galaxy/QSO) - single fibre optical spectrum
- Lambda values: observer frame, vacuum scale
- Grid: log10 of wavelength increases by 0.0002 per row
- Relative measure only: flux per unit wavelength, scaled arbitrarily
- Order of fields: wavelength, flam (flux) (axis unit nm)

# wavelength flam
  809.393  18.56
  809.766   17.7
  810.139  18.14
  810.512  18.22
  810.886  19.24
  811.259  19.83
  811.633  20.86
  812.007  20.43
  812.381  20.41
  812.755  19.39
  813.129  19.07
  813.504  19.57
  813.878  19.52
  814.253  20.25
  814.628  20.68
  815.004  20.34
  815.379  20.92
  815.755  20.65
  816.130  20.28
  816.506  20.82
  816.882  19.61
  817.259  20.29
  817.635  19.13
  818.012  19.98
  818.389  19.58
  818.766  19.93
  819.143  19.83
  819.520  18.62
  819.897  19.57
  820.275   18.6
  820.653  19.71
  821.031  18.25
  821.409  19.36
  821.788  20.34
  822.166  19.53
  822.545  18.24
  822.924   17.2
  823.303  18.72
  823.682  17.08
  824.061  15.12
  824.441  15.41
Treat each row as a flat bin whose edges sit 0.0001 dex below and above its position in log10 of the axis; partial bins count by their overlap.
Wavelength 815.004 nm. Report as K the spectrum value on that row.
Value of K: 20.34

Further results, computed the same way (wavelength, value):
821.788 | 20.34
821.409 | 19.36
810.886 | 19.24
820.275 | 18.6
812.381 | 20.41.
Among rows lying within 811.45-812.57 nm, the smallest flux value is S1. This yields 20.41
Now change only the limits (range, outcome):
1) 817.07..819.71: 18.62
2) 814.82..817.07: 19.61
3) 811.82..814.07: 19.07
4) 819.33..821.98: 18.25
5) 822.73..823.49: 17.2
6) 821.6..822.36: 19.53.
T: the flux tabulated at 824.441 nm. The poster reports 15.41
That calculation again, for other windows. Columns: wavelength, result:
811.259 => 19.83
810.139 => 18.14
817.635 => 19.13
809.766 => 17.7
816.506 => 20.82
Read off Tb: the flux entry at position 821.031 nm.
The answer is 18.25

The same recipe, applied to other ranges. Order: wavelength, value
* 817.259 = 20.29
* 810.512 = 18.22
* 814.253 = 20.25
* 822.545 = 18.24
